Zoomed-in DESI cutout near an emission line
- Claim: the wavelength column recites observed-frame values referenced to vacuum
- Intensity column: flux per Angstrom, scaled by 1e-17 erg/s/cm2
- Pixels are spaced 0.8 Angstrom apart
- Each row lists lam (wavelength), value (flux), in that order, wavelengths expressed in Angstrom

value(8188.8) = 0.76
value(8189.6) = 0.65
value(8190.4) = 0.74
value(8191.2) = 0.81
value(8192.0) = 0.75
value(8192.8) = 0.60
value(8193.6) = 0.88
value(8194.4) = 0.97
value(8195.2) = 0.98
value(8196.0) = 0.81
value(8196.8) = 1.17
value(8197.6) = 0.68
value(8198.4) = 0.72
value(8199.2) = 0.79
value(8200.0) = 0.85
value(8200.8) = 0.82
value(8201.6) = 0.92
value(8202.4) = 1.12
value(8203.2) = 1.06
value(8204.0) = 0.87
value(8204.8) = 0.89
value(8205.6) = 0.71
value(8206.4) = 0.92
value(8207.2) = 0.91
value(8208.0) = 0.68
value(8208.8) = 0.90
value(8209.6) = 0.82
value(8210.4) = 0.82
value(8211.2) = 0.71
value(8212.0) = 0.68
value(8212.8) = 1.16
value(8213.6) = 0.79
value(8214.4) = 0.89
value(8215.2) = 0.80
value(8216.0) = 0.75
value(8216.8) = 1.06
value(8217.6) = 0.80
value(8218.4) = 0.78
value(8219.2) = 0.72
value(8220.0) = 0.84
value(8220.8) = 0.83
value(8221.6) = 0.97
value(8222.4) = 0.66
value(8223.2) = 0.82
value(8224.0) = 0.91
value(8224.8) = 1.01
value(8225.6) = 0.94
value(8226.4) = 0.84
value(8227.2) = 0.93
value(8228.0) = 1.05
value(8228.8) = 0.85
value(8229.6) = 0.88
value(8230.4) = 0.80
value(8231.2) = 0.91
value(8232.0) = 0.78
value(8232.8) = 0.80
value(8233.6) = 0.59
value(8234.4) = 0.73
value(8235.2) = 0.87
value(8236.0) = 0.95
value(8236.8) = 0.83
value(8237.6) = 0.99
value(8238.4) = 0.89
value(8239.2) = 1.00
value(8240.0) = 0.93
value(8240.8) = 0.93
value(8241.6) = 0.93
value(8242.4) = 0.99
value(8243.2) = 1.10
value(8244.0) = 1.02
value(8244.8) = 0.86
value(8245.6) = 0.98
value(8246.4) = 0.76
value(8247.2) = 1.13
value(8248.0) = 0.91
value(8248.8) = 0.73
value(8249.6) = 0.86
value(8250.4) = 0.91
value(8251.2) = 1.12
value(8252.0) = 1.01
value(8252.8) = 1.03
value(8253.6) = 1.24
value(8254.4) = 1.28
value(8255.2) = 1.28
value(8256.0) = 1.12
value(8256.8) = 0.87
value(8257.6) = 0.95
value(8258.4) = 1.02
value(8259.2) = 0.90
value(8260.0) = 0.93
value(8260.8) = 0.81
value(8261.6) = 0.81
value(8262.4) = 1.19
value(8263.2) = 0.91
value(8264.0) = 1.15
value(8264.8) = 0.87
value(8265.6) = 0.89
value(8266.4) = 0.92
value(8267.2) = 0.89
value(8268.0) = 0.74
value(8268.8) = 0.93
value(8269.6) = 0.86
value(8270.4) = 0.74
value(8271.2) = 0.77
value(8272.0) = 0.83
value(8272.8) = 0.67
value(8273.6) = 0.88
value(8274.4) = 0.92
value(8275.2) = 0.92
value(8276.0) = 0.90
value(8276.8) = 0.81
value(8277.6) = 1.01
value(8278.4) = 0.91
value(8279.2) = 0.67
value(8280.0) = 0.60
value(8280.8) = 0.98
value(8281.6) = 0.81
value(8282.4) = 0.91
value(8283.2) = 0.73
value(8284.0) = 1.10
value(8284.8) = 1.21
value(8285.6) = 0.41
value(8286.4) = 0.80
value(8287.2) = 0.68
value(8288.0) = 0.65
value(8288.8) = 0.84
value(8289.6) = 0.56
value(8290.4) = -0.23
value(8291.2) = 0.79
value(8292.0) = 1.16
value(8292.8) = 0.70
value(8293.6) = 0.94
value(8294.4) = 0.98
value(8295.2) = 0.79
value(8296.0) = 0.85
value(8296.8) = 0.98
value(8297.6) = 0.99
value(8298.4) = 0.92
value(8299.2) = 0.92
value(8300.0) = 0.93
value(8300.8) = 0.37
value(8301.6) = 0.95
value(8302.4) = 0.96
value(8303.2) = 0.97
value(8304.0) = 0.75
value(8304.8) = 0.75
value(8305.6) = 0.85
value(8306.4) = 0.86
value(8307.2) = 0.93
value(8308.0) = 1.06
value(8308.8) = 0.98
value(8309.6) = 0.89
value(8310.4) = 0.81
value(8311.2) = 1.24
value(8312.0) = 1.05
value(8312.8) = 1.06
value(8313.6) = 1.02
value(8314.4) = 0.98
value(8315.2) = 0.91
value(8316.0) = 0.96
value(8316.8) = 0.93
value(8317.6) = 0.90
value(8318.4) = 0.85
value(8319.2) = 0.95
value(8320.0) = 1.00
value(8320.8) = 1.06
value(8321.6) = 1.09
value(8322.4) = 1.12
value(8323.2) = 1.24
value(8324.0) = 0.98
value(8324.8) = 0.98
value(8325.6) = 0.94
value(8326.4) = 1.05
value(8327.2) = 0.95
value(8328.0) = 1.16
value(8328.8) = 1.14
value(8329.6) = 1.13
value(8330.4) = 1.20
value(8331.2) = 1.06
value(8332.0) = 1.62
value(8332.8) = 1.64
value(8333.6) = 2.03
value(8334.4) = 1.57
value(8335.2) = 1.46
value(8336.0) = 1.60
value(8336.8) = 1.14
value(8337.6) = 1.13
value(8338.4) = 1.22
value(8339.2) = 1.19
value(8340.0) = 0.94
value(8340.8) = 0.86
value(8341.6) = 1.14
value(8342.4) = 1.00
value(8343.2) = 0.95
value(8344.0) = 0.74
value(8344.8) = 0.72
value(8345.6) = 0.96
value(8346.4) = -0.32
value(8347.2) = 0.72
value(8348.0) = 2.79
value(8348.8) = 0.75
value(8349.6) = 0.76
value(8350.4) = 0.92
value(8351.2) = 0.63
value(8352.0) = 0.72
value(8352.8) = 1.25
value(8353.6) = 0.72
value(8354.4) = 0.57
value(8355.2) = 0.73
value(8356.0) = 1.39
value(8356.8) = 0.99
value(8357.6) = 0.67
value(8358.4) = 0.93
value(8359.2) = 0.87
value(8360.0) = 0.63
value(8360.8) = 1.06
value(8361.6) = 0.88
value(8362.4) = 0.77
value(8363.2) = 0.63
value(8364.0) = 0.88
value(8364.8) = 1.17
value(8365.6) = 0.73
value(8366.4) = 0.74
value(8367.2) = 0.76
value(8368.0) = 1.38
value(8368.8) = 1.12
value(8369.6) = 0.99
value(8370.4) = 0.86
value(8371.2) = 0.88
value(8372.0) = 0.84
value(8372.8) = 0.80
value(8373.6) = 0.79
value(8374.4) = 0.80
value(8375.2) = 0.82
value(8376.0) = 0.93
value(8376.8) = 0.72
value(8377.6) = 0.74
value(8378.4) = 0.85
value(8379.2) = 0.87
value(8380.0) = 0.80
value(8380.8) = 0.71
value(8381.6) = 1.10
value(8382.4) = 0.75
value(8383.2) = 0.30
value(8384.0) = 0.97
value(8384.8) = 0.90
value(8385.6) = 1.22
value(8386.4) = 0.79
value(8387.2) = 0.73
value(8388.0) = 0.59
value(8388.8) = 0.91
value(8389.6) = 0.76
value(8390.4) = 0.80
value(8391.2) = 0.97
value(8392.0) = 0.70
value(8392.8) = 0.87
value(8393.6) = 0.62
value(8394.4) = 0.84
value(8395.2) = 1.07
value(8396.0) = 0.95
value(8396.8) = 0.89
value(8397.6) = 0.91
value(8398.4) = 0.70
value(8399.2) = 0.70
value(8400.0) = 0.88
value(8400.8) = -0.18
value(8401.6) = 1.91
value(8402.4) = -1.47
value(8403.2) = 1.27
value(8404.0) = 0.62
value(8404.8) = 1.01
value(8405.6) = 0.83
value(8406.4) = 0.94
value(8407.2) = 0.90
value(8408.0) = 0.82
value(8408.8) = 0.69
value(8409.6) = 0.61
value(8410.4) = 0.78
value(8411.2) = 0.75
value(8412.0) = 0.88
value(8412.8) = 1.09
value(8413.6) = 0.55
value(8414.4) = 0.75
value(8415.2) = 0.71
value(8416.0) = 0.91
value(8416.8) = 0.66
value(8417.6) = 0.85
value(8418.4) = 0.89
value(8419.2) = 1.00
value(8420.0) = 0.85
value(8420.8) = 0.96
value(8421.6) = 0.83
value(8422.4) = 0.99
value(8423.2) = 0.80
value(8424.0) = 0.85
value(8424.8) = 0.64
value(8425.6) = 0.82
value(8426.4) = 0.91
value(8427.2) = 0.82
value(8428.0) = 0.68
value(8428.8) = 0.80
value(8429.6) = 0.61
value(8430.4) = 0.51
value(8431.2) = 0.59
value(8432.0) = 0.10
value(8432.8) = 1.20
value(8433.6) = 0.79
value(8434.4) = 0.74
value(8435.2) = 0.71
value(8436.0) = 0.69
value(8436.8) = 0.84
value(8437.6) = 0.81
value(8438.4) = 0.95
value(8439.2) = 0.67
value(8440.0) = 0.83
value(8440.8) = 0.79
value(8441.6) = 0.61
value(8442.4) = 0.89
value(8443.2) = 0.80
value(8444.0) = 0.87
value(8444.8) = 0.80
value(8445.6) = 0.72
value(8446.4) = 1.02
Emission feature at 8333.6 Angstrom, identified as [O III]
